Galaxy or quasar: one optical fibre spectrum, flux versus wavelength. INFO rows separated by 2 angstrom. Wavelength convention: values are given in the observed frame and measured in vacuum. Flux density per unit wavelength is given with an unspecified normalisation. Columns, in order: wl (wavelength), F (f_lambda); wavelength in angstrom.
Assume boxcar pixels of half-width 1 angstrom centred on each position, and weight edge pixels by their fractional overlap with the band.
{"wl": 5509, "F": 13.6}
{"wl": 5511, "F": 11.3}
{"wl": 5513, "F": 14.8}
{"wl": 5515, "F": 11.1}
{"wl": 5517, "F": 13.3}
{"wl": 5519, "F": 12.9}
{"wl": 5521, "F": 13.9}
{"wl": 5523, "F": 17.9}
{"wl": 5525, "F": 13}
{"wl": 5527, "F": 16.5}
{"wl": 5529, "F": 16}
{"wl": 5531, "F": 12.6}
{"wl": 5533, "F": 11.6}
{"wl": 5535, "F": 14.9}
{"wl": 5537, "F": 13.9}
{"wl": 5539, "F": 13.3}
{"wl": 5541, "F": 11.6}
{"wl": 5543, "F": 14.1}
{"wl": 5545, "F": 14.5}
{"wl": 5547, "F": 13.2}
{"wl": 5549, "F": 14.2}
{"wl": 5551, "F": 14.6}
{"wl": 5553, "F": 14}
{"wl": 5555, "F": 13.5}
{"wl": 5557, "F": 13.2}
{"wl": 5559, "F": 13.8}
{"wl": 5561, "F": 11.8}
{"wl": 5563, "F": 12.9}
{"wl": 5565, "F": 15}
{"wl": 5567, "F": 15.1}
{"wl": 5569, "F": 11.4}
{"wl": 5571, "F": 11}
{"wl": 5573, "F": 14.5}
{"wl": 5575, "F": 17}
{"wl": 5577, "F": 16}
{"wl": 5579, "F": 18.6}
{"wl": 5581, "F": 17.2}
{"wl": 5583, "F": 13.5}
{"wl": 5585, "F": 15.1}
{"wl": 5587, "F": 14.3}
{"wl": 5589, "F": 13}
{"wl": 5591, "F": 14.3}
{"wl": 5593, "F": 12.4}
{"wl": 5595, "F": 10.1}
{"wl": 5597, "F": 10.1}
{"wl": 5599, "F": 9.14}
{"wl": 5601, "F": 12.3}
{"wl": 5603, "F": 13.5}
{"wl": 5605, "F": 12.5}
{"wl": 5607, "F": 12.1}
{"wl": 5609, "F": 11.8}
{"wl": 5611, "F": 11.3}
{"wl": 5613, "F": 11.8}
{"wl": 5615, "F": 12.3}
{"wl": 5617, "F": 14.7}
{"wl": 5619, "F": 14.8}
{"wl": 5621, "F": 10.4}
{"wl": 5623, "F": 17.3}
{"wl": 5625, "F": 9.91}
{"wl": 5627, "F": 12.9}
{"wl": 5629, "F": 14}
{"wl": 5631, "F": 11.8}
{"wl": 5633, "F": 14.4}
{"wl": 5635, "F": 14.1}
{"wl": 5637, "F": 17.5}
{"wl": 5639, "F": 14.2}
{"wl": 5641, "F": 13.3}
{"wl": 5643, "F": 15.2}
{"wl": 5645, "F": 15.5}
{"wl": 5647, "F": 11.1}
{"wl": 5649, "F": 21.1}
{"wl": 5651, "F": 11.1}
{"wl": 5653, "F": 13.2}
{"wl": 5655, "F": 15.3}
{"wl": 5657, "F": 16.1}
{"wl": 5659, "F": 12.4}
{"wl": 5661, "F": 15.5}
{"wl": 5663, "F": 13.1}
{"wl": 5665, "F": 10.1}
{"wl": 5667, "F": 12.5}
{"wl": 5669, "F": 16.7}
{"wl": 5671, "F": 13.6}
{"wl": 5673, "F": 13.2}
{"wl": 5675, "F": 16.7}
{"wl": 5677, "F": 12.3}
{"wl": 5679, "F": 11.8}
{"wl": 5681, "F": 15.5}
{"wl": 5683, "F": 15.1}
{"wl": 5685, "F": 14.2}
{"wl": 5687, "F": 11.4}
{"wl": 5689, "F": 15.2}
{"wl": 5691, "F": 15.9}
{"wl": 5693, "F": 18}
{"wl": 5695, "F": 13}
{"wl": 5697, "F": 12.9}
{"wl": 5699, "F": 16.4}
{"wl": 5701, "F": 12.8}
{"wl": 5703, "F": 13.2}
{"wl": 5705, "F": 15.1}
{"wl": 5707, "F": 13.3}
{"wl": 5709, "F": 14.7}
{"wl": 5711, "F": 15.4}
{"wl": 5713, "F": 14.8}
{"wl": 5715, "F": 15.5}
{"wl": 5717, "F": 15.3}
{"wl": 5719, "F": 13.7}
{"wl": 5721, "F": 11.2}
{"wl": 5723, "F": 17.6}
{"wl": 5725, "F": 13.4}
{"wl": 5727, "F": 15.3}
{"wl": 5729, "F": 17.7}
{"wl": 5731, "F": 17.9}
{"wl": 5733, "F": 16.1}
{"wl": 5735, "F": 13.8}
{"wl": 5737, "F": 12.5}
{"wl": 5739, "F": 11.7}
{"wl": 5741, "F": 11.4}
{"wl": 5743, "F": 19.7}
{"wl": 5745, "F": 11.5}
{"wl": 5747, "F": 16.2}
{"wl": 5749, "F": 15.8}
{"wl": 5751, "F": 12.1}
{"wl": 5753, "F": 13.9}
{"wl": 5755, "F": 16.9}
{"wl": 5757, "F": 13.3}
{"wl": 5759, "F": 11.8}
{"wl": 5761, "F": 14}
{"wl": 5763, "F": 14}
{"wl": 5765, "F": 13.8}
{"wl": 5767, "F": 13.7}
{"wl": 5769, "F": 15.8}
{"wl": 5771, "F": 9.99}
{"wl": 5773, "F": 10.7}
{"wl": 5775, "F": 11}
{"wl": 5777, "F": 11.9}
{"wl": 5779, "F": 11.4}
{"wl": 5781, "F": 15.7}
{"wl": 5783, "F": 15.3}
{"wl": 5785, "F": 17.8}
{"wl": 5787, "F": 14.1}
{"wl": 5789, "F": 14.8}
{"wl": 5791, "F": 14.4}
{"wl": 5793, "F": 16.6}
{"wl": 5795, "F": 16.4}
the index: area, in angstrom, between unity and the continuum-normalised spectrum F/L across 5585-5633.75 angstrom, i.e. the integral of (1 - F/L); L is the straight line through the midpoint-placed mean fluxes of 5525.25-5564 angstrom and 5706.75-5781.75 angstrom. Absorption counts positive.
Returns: 4.3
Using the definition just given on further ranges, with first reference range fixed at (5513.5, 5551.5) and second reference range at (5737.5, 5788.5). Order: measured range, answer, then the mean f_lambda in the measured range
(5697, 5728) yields -1.6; 14.5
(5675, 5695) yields -0.9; 14.4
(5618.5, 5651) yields -0.7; 14.1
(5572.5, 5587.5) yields -2.2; 15.9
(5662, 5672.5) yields 0.4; 13.2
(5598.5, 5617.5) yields 2.3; 12.2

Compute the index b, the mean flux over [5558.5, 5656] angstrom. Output 13.6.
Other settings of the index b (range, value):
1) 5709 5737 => 15.1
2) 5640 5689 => 14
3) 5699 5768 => 14.4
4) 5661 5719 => 14.2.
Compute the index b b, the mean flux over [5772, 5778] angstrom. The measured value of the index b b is 11.2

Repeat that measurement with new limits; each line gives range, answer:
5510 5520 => 12.7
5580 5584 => 15.3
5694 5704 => 13.7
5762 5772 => 13.5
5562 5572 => 13.1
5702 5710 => 14.1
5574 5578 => 16.5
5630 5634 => 13.1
